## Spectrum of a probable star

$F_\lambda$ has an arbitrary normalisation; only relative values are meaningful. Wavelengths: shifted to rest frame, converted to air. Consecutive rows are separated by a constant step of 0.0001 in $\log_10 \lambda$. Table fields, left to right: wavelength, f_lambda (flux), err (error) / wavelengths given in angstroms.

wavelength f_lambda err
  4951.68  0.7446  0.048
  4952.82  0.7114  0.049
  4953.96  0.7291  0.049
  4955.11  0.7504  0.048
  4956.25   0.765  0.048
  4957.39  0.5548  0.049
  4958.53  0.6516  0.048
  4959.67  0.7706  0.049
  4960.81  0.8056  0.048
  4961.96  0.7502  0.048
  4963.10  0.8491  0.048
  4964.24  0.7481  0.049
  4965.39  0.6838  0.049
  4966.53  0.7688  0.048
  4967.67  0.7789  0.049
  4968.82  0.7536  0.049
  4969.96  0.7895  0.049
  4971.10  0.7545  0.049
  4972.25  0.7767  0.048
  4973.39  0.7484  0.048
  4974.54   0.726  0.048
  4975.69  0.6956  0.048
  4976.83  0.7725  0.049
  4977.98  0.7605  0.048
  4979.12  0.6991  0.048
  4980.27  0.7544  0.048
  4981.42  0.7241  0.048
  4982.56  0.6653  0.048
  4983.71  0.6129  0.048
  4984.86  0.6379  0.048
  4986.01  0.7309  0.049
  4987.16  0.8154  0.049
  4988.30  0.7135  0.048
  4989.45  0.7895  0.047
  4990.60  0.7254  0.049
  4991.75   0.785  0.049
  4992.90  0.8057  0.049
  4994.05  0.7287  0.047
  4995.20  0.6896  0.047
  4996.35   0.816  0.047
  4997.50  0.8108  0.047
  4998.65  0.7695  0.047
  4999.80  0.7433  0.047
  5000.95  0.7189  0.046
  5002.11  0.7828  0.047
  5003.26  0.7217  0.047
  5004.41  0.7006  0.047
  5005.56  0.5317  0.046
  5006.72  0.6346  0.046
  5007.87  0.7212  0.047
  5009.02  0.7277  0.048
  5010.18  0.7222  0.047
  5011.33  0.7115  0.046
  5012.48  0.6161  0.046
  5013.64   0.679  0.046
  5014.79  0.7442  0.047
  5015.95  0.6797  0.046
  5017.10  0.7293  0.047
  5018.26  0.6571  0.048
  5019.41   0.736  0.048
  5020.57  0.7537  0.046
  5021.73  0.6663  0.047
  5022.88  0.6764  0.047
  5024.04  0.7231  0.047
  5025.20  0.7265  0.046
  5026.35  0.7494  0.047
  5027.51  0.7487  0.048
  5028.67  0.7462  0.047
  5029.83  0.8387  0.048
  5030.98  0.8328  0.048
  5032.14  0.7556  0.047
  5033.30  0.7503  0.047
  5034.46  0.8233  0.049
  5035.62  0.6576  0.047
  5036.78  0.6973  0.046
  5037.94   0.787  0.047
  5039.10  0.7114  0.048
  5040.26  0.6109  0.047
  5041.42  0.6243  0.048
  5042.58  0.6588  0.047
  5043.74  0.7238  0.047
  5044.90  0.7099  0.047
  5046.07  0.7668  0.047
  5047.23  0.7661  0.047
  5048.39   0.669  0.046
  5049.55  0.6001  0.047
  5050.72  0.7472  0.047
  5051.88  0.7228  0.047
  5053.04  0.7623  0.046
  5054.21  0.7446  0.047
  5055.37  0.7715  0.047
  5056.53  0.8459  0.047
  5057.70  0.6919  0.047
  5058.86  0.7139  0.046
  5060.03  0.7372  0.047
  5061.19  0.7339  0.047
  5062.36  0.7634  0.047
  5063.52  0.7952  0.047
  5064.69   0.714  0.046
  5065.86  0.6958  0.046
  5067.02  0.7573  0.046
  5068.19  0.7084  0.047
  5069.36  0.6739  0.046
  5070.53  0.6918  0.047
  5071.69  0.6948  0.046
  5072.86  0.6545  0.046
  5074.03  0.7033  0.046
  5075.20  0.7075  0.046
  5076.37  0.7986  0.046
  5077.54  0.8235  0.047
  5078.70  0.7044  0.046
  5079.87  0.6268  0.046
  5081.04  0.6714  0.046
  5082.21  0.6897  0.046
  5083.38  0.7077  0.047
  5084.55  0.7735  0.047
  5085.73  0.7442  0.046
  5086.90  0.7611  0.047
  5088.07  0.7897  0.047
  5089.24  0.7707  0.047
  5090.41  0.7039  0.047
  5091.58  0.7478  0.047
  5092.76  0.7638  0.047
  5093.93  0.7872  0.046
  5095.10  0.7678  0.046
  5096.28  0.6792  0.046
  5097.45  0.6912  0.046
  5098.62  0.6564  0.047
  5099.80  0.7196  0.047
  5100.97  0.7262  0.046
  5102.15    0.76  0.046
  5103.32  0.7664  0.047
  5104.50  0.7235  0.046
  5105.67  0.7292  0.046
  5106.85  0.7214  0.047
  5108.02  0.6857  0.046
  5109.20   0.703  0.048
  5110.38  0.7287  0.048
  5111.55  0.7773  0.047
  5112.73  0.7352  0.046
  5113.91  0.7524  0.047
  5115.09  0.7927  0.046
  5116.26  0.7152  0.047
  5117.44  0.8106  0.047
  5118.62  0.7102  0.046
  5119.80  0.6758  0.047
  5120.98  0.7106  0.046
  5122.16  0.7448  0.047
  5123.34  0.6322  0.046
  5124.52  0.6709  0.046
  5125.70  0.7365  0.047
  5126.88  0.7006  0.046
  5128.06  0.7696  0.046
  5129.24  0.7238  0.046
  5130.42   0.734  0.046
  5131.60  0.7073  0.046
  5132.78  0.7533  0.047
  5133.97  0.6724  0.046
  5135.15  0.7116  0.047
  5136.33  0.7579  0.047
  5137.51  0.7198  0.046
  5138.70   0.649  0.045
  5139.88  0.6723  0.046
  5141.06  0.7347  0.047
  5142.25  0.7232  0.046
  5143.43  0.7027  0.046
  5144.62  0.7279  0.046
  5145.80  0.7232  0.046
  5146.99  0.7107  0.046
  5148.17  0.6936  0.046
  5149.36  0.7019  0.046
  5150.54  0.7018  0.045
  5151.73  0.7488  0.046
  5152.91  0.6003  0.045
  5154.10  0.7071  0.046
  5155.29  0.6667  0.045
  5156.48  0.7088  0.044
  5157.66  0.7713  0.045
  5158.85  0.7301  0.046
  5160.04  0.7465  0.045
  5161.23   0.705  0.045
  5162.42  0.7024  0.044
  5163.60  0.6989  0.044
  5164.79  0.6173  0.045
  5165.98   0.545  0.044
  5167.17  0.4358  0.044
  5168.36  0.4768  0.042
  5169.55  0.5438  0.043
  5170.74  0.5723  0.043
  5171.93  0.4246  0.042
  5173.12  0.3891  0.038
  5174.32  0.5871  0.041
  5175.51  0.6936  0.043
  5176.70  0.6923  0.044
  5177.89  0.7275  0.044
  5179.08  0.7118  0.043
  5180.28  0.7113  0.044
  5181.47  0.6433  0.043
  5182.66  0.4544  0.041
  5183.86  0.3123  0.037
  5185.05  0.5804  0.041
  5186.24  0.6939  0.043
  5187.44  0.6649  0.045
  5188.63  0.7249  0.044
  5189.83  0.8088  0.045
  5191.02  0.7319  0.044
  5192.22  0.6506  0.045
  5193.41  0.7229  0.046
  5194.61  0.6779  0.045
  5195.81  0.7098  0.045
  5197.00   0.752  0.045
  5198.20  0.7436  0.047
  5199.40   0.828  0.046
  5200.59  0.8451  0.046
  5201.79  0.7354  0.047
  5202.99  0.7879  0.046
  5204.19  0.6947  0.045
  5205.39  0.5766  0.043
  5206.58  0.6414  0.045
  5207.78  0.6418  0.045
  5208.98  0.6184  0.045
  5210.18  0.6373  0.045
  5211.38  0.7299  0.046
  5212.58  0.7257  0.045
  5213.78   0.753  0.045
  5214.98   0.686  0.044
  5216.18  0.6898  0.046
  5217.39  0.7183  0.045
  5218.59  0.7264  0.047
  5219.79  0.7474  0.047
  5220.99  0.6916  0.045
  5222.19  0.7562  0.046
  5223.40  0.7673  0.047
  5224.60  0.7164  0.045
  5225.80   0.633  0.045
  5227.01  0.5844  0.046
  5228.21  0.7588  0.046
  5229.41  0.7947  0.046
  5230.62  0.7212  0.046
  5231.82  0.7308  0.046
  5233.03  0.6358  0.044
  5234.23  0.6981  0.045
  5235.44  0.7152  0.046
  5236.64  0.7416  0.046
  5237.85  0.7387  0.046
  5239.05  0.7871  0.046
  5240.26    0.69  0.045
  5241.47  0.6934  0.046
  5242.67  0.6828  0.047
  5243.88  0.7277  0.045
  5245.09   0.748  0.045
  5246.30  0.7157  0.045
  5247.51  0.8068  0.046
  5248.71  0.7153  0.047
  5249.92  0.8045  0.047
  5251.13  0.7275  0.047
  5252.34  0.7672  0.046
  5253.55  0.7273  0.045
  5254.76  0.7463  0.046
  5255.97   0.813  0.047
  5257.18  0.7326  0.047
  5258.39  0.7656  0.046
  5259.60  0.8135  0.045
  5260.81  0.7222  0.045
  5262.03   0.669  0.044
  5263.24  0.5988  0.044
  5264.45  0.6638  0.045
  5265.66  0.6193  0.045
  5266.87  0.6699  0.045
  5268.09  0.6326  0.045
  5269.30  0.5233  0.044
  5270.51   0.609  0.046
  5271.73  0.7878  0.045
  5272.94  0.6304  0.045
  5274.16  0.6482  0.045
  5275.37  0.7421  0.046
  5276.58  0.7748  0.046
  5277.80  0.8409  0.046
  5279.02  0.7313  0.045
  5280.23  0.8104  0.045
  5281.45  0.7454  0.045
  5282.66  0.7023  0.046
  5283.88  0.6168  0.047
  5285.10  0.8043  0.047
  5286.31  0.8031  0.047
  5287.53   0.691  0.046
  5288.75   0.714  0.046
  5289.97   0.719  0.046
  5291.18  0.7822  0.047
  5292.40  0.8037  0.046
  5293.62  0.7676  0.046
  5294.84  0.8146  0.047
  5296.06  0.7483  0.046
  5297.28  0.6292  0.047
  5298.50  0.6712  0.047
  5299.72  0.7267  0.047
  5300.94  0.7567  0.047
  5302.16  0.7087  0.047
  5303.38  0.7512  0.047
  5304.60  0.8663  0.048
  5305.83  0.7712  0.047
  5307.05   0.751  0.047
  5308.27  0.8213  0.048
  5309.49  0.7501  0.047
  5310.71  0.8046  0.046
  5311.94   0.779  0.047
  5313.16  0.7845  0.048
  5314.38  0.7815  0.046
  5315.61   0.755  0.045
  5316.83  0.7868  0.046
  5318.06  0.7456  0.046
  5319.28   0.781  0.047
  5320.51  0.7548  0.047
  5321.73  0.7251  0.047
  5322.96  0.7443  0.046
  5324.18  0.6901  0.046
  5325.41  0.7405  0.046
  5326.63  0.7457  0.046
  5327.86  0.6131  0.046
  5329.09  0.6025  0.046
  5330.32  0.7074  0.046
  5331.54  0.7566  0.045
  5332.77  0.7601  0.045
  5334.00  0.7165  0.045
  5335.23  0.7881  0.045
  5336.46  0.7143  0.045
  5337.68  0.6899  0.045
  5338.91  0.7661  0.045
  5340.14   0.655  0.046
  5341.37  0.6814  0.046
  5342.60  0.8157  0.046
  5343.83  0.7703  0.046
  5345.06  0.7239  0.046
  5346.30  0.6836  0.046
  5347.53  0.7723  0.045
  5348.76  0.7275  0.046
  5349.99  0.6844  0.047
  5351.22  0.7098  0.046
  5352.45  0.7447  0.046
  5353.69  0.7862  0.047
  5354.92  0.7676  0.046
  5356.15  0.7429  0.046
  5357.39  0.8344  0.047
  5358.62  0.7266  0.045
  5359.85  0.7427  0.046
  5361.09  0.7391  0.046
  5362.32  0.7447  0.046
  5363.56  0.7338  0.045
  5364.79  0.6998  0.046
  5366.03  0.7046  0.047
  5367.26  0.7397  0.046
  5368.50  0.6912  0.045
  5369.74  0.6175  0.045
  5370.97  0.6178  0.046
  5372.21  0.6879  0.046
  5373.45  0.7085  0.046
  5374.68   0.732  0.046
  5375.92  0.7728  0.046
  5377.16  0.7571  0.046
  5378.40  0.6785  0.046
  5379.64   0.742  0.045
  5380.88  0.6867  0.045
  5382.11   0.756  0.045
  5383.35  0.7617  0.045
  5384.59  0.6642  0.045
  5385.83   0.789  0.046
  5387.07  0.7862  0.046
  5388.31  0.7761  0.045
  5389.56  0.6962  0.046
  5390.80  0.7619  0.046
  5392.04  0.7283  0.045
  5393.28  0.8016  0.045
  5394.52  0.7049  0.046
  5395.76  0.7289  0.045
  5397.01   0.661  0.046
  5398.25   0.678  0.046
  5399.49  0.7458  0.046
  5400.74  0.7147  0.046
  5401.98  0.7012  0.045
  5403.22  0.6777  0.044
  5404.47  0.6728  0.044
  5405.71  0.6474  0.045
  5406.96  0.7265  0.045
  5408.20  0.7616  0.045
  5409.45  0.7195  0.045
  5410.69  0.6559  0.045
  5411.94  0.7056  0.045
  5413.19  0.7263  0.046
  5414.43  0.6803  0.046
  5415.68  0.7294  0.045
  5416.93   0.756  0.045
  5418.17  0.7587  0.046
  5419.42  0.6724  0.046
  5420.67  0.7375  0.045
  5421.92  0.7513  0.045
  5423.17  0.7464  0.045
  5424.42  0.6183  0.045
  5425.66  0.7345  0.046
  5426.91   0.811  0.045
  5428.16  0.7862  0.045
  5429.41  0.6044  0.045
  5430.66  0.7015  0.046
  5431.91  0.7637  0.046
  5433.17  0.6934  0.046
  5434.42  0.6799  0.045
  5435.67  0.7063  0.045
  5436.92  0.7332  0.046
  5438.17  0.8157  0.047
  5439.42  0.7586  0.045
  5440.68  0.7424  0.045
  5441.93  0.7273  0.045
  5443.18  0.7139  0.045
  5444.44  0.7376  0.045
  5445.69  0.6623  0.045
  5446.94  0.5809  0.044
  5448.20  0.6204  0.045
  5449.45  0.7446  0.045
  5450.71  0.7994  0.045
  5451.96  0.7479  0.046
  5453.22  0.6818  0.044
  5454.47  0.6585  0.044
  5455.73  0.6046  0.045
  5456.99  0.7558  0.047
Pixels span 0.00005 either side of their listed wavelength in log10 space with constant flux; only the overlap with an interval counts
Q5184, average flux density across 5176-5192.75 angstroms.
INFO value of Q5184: 0.651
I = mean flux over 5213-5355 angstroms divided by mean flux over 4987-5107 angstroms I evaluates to 1.0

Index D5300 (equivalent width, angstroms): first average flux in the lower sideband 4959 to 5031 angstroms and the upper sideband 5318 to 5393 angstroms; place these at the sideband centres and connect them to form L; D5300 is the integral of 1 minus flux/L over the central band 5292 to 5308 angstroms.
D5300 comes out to -0.5 angstroms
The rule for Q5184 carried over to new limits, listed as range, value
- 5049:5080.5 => 0.725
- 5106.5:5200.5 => 0.683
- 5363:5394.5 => 0.723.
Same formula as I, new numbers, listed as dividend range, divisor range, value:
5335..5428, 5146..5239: 1.07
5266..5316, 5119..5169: 1.07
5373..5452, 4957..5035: 0.98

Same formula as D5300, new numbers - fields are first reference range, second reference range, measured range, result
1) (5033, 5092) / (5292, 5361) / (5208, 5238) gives 1.1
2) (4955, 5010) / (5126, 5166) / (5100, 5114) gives -0.4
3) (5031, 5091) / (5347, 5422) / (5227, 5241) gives 0.0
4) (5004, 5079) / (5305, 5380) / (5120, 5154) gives 0.7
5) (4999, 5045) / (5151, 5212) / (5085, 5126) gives -2.8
